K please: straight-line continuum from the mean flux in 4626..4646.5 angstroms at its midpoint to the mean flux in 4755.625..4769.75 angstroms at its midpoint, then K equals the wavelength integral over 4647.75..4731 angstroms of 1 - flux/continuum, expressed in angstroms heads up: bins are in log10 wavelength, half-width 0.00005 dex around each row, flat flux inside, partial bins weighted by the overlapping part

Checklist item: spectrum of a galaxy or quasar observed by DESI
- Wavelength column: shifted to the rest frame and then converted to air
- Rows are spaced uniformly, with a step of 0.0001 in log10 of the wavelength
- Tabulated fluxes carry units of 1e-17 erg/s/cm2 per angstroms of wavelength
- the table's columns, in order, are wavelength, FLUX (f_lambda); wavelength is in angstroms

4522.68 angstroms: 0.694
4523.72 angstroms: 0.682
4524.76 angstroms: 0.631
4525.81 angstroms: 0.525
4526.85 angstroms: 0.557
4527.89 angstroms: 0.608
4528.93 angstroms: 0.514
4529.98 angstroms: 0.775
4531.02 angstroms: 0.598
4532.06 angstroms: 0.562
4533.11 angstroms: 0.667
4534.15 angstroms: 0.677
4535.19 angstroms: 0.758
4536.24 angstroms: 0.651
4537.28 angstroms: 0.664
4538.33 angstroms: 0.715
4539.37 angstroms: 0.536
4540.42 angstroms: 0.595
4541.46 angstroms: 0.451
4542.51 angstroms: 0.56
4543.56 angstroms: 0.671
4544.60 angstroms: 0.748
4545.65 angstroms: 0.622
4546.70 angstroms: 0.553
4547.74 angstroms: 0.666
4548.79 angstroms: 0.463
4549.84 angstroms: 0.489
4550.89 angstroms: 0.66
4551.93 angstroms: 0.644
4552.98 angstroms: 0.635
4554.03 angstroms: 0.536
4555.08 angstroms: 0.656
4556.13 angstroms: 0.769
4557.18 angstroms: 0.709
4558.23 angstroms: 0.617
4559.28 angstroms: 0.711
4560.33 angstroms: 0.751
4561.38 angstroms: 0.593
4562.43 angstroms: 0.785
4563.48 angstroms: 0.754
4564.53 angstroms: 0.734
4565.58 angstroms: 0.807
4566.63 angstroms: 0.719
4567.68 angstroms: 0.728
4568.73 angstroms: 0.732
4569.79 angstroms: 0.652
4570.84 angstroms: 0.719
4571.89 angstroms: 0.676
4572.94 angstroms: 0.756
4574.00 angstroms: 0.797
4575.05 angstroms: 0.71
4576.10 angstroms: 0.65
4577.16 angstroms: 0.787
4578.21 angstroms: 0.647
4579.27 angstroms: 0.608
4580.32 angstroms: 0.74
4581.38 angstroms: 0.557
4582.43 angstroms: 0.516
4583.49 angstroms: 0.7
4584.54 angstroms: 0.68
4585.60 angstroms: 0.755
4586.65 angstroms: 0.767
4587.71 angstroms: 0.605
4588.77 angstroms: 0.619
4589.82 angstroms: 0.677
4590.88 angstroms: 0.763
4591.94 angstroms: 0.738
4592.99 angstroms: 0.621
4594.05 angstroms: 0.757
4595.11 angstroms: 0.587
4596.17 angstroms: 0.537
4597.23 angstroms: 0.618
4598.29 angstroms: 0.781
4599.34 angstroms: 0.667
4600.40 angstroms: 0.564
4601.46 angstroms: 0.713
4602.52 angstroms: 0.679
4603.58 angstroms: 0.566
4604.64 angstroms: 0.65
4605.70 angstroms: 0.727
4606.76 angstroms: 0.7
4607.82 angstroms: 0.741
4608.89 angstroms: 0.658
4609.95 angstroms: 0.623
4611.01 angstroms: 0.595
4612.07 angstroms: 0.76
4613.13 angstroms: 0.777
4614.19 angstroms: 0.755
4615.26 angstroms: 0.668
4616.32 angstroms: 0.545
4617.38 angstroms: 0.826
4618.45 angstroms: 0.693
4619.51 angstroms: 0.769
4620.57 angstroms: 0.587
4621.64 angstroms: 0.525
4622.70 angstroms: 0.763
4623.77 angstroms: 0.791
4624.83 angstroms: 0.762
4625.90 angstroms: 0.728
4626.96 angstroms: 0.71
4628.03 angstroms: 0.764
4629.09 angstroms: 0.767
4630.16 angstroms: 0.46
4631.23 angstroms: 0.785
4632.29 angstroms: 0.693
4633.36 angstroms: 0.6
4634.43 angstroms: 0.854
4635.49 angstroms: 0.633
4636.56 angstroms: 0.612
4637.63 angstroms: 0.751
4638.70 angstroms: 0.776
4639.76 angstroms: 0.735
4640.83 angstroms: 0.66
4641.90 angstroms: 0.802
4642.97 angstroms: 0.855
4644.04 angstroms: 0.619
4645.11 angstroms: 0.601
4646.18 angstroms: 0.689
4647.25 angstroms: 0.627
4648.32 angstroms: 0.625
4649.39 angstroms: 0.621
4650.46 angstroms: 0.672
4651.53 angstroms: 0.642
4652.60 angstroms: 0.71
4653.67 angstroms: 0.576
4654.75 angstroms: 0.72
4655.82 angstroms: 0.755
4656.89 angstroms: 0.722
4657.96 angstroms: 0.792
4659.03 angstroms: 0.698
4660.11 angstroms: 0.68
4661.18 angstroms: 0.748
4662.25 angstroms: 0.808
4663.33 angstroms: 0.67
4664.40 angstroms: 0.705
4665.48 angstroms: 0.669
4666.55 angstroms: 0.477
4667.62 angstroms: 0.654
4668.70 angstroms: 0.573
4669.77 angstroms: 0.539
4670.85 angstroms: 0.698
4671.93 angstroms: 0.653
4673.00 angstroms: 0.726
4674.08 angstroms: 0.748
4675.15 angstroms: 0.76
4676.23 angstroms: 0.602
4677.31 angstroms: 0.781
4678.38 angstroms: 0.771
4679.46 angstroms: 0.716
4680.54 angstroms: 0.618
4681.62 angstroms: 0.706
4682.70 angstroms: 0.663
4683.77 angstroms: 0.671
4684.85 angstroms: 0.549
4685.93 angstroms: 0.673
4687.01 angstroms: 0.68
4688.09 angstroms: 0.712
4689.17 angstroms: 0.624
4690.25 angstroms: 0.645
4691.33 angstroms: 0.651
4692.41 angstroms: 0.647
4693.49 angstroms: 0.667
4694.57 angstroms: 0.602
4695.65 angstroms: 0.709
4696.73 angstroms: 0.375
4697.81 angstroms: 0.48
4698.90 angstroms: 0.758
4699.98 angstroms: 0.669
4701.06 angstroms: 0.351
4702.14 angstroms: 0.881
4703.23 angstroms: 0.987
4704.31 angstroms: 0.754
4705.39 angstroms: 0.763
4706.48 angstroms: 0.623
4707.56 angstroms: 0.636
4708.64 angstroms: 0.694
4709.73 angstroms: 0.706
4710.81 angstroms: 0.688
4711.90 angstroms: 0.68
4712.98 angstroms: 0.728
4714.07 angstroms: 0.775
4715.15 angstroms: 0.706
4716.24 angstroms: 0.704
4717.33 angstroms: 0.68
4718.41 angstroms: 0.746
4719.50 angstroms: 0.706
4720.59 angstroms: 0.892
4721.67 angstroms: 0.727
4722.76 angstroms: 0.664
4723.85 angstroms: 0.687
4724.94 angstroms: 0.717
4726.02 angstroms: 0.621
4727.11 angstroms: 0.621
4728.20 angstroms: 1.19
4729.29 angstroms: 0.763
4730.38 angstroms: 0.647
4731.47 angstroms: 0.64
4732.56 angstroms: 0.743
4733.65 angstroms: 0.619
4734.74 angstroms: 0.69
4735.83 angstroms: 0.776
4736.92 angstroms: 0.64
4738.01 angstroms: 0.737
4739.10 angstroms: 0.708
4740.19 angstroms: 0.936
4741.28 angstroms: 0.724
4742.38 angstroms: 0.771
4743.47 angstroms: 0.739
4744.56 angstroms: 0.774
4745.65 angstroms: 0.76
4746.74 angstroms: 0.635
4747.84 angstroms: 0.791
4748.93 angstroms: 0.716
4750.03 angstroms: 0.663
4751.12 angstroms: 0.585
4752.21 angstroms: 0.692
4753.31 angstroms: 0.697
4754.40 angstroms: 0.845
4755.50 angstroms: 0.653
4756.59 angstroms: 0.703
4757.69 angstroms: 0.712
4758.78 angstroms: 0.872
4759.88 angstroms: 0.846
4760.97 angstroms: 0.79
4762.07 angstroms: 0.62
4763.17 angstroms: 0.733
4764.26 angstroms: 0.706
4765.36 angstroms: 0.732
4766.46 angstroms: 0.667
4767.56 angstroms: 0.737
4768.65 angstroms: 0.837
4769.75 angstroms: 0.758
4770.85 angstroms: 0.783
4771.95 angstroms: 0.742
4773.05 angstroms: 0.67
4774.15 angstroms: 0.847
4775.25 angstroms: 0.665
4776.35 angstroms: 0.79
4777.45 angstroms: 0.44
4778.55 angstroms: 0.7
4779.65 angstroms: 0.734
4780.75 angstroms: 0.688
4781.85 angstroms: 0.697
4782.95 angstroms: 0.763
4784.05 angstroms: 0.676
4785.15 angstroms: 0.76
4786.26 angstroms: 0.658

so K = 3.9 angstroms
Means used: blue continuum 0.704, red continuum 0.744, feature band 0.688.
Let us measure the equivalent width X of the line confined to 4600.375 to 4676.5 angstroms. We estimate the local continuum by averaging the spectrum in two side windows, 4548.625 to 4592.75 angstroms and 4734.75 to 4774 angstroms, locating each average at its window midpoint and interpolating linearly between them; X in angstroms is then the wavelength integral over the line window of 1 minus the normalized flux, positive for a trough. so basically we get 1.6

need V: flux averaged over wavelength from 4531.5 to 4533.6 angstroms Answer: 0.613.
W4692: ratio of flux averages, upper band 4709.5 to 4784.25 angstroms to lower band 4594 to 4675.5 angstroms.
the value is 1.1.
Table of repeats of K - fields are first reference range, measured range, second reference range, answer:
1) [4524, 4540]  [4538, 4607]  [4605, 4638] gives -0.5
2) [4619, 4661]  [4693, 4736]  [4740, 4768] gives 1.1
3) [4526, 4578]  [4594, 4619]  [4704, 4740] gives 0.2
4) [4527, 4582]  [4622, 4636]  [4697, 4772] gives -0.6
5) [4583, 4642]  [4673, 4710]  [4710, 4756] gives 2.1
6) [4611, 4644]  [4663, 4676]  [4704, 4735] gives 1.1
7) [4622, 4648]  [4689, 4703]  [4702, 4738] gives 1.8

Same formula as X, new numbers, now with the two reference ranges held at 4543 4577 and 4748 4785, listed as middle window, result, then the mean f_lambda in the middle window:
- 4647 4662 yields 0.22 angstroms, 0.689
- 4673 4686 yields 0.25 angstroms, 0.69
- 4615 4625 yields 0.01 angstroms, 0.691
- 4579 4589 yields 0.40 angstroms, 0.657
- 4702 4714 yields -0.46 angstroms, 0.736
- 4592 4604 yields 0.67 angstroms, 0.649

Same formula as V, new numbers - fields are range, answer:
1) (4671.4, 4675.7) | 0.722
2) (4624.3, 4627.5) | 0.733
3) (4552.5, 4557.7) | 0.661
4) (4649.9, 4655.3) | 0.664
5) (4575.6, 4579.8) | 0.673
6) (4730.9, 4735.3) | 0.673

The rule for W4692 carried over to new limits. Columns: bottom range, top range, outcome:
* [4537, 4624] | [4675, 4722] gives 1.02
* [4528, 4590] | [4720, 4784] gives 1.10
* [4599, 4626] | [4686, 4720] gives 0.99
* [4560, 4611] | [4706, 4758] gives 1.05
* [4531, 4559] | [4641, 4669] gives 1.09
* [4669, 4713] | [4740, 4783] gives 1.08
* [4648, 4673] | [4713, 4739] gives 1.08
